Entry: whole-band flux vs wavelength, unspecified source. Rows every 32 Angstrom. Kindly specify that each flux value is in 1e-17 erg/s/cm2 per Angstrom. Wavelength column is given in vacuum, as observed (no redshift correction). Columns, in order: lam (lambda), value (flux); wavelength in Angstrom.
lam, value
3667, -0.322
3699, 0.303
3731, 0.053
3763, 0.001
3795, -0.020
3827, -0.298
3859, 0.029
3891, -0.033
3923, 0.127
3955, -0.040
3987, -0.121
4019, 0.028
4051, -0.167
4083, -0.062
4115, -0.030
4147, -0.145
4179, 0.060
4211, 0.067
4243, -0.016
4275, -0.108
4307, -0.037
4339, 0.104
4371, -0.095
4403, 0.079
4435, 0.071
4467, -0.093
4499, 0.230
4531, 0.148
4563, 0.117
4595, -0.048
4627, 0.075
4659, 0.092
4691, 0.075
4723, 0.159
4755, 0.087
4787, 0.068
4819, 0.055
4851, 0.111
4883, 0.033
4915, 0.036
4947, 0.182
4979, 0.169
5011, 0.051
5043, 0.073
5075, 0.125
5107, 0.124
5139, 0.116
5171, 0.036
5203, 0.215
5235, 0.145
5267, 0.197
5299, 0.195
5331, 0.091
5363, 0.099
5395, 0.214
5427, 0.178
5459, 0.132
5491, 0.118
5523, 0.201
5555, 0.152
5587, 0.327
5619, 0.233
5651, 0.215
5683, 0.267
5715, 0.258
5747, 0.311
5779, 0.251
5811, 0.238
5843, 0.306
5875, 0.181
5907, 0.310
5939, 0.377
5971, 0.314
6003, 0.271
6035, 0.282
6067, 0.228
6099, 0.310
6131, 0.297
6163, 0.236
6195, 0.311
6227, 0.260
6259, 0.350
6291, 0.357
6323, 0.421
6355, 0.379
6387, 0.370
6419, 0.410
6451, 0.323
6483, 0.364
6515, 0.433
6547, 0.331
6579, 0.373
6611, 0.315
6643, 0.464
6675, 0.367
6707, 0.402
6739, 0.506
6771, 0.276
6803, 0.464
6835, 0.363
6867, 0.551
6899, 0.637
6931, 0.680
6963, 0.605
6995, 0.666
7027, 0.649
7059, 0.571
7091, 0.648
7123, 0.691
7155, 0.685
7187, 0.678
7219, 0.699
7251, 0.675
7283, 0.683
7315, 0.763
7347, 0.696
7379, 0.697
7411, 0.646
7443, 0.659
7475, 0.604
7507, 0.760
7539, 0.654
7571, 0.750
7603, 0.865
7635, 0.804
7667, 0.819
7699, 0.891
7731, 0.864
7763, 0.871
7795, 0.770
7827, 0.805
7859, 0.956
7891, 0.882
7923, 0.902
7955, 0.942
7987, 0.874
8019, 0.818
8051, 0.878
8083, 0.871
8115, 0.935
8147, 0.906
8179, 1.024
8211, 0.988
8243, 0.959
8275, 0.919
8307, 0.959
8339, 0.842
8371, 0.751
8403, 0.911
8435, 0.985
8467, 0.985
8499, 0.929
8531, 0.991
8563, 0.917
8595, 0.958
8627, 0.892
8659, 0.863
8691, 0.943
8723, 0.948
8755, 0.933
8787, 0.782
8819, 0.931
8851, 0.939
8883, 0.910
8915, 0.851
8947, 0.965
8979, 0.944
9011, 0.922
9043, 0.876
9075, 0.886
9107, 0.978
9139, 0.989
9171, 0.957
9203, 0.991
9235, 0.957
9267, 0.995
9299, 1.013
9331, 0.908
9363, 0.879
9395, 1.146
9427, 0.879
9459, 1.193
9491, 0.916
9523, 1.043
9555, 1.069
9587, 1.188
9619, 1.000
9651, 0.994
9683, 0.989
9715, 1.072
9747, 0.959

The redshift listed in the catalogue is 0.72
